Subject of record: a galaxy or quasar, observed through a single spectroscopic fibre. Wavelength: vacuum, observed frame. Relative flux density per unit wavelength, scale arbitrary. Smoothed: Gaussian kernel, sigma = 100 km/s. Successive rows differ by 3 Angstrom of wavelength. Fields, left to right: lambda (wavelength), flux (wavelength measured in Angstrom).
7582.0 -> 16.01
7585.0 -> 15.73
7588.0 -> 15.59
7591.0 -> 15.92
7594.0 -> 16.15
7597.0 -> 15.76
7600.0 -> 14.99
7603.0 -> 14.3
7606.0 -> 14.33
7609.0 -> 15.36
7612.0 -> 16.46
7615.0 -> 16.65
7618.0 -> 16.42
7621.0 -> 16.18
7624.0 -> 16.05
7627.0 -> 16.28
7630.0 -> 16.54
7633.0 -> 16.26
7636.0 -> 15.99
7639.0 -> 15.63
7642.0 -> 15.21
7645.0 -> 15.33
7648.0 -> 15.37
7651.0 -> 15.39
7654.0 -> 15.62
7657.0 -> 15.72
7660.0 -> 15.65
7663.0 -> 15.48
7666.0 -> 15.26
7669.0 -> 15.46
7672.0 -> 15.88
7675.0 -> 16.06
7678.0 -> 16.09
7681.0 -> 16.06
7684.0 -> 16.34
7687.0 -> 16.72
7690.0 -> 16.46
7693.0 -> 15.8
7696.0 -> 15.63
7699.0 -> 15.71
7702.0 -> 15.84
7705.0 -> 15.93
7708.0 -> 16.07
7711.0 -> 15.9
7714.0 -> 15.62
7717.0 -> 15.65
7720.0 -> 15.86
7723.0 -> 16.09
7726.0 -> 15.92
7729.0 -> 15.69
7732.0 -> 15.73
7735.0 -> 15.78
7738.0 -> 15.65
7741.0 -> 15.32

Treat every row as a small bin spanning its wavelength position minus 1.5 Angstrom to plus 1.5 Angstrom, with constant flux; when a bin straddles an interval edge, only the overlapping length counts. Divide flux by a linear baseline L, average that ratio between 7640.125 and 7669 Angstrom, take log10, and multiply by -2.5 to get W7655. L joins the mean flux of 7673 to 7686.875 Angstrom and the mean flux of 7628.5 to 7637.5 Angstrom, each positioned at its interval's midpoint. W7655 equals 0.05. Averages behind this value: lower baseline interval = 16.3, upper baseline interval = 16.2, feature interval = 15.5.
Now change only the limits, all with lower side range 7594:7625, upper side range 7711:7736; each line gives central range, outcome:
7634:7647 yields 0.010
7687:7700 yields -0.016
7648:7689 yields -0.006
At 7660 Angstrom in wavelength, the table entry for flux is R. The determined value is 15.65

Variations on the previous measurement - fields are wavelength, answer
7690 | 16.46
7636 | 15.99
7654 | 15.62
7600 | 14.99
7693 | 15.8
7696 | 15.63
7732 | 15.73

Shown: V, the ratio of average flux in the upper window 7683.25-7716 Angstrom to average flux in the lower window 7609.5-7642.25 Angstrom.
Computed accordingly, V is 1.0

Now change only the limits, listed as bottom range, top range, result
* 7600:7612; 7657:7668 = 1.04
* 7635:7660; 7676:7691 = 1.05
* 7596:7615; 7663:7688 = 1.04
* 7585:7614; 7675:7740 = 1.03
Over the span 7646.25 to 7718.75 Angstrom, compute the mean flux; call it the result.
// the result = 15.8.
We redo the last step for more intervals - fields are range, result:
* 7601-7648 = 15.8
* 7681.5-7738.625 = 15.9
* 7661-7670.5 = 15.4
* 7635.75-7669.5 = 15.5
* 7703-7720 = 15.8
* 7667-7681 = 15.9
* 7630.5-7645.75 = 15.8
